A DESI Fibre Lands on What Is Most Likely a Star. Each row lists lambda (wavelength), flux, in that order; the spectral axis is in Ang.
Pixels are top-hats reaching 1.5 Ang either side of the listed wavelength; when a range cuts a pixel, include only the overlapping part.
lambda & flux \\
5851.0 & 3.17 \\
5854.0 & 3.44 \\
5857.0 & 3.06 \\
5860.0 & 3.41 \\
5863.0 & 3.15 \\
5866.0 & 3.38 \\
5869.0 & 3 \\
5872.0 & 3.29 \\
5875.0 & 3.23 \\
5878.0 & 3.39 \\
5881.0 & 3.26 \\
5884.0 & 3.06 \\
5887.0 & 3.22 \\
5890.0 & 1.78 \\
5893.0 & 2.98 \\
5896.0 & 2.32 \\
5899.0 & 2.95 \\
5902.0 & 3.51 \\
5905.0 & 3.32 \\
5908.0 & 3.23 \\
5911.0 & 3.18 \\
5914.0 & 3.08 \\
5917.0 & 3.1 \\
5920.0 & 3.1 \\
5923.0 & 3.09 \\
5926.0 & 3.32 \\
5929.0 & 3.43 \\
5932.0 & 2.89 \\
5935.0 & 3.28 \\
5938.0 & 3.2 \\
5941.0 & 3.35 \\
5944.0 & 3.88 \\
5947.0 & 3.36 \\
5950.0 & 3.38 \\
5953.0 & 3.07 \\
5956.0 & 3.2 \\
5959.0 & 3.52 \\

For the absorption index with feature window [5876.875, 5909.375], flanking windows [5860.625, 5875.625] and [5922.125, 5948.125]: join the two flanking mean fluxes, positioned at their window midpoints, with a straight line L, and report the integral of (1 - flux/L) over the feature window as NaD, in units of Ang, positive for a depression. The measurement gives 2.6 Ang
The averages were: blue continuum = 3.22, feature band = 3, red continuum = 3.32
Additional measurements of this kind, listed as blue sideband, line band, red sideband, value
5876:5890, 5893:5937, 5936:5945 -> 2.1 Ang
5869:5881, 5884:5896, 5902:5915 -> 2.2 Ang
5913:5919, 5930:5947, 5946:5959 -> -0.6 Ang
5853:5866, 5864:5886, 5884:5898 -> -2.0 Ang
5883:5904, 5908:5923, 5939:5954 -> -0.2 Ang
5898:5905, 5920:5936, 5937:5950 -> 0.9 Ang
